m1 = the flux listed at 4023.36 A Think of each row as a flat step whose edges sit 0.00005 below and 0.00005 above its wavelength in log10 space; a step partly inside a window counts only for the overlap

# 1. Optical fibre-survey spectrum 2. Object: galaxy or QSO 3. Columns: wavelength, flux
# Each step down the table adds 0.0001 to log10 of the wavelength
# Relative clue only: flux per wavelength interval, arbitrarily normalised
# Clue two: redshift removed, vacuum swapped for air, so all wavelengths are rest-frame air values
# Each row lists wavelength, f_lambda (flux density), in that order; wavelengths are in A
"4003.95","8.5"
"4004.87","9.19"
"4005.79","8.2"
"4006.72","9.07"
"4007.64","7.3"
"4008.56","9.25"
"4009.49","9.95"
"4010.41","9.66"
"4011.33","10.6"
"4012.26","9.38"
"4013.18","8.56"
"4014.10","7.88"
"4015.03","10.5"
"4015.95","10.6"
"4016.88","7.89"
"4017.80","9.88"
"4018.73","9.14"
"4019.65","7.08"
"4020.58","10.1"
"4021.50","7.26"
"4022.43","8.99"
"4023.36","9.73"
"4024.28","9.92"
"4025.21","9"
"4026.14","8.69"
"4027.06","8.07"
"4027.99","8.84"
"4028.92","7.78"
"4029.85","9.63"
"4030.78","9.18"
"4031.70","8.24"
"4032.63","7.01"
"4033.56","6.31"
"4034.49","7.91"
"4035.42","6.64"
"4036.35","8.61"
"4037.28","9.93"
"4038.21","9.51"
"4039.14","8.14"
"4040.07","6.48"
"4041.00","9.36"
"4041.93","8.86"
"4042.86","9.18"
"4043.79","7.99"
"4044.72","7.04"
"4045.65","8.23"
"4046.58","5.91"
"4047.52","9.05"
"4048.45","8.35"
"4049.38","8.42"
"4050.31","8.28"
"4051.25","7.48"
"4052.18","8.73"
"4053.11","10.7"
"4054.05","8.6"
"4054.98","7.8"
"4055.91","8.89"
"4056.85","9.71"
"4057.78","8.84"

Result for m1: 9.73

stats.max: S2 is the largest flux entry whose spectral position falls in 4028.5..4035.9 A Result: 9.63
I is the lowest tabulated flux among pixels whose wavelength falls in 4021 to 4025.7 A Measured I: 7.26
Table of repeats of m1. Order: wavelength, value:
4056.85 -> 9.71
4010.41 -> 9.66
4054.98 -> 7.8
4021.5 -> 7.26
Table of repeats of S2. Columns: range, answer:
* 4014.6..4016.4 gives 10.6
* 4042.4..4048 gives 9.18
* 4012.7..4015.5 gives 10.5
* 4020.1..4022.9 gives 10.1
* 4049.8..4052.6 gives 8.73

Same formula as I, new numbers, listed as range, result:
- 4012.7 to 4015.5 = 7.88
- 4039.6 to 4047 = 5.91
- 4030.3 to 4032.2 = 8.24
